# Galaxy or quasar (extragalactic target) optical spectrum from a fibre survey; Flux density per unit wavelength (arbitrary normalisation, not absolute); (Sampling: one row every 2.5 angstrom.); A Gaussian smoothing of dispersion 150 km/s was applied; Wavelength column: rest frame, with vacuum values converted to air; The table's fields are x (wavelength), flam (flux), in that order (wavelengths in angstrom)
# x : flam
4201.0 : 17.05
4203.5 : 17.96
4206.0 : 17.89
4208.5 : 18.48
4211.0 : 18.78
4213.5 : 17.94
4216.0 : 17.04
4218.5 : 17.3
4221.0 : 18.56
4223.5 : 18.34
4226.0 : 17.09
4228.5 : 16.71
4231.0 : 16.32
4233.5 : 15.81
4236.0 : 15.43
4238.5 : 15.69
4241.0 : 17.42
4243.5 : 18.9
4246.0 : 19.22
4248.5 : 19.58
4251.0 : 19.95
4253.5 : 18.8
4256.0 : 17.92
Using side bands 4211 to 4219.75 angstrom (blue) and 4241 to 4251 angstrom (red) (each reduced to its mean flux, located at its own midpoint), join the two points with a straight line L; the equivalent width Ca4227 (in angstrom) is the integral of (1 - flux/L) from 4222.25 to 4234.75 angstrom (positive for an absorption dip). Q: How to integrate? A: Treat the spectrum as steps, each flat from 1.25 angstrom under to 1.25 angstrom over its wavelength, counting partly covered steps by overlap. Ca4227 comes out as 1.0 angstrom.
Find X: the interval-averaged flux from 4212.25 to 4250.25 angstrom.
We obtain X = 17.5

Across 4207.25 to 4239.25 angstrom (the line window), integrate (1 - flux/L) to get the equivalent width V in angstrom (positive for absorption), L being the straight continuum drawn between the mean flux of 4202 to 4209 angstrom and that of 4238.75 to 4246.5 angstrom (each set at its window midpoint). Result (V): 1.5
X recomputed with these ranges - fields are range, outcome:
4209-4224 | 18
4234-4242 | 16.1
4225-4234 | 16.5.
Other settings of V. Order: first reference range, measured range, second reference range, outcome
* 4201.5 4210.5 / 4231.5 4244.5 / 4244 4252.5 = 1.75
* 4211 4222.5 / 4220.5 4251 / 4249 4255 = 1.89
